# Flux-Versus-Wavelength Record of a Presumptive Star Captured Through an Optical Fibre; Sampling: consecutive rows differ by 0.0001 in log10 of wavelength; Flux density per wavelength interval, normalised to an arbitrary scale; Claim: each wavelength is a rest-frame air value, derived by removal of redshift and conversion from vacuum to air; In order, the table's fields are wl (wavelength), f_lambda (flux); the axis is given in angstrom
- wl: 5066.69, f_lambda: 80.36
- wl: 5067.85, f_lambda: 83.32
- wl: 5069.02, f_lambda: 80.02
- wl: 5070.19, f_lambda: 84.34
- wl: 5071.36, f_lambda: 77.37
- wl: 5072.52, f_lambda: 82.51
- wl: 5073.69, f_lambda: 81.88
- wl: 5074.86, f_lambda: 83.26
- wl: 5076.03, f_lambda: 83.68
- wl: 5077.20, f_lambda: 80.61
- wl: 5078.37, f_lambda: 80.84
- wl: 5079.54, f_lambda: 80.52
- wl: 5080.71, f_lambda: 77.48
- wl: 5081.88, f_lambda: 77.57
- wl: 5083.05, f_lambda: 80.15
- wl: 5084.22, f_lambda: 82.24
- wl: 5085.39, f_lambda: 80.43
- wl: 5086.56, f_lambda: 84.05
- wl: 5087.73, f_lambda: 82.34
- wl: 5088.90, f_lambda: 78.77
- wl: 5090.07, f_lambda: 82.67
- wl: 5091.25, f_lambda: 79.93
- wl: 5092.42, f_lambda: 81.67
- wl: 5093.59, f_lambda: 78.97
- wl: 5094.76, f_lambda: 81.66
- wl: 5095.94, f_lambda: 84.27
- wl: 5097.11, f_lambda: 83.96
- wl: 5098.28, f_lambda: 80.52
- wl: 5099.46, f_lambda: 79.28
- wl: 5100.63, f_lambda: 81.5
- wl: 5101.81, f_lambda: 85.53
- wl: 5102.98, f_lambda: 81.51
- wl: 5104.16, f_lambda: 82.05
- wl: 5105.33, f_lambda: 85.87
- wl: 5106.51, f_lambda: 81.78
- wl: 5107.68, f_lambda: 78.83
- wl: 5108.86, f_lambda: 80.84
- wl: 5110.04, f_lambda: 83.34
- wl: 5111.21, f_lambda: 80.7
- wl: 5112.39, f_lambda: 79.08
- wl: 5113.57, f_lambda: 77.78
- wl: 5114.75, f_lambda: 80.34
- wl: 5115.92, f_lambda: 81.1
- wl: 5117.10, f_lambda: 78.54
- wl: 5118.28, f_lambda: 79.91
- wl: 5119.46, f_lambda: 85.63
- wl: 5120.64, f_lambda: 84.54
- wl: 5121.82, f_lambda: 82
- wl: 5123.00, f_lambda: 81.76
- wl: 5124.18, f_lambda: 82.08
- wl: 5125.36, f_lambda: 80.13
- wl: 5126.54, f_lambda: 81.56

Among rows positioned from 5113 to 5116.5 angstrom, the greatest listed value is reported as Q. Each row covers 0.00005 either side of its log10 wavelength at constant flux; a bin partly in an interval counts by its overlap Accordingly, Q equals 81.1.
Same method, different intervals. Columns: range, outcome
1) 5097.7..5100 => 80.52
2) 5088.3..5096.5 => 84.27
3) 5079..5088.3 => 84.05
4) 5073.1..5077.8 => 83.68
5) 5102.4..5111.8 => 85.87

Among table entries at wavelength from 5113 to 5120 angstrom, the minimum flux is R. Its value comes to 77.78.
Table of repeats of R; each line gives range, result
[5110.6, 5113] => 79.08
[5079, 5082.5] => 77.48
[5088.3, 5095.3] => 78.77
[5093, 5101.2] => 78.97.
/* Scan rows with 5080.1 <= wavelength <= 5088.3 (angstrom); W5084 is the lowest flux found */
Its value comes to 77.48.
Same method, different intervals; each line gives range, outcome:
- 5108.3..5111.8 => 80.7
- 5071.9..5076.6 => 81.88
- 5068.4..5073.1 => 77.37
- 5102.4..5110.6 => 78.83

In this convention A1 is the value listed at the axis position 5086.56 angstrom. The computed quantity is 84.05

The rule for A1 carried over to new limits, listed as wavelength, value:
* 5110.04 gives 83.34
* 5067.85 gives 83.32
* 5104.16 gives 82.05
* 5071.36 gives 77.37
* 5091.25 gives 79.93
